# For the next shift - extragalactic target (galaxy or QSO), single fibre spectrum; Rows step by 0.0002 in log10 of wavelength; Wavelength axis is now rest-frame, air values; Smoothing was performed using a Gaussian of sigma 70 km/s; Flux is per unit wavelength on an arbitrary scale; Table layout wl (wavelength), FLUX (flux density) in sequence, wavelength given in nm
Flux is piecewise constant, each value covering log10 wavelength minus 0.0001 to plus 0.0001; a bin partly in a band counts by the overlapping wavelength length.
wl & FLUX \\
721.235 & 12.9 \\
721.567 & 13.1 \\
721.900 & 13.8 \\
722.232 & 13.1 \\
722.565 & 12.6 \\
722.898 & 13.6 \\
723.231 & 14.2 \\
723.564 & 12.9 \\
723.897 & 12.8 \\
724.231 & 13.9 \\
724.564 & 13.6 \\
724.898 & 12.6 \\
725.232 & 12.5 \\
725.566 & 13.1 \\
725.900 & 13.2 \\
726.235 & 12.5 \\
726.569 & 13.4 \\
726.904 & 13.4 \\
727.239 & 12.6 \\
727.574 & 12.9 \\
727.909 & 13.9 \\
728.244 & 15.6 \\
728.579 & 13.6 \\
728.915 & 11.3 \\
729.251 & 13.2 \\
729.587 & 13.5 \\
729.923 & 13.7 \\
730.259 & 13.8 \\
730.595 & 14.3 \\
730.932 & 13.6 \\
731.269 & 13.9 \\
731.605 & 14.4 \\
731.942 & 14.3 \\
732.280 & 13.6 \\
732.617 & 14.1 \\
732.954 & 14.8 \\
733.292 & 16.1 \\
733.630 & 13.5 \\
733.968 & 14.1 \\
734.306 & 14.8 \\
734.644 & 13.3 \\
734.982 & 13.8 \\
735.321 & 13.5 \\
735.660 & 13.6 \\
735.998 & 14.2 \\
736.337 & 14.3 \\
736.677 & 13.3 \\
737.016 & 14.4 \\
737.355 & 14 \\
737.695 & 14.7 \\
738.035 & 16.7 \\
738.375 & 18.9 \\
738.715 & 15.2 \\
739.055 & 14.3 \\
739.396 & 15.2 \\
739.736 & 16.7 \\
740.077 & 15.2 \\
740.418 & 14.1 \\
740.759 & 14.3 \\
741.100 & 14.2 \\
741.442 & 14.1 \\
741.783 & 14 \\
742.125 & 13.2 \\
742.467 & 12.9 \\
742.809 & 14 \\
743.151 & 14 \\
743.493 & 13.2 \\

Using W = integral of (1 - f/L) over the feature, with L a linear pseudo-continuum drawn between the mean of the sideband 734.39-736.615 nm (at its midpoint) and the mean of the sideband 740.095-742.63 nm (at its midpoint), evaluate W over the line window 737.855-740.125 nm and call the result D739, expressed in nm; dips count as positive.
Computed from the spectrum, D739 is -0.36 nm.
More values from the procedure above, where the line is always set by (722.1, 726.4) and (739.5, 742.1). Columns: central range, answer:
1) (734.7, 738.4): -0.06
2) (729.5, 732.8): -0.05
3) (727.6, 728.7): -0.06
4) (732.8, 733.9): -0.06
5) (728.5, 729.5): 0.06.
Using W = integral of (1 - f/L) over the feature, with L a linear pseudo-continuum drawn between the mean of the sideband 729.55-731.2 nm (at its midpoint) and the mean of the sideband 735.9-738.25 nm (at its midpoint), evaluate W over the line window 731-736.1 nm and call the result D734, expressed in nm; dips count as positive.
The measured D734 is 0.02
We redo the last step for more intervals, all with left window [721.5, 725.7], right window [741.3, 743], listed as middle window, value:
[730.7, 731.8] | -0.05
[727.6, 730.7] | -0.06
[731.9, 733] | -0.06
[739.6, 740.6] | -0.12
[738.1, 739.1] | -0.21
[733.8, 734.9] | -0.05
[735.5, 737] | -0.04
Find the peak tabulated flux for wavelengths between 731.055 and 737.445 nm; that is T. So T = 16.1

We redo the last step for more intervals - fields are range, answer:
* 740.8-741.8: 14.2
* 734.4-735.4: 13.8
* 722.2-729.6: 15.6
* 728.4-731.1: 14.3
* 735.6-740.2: 18.9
